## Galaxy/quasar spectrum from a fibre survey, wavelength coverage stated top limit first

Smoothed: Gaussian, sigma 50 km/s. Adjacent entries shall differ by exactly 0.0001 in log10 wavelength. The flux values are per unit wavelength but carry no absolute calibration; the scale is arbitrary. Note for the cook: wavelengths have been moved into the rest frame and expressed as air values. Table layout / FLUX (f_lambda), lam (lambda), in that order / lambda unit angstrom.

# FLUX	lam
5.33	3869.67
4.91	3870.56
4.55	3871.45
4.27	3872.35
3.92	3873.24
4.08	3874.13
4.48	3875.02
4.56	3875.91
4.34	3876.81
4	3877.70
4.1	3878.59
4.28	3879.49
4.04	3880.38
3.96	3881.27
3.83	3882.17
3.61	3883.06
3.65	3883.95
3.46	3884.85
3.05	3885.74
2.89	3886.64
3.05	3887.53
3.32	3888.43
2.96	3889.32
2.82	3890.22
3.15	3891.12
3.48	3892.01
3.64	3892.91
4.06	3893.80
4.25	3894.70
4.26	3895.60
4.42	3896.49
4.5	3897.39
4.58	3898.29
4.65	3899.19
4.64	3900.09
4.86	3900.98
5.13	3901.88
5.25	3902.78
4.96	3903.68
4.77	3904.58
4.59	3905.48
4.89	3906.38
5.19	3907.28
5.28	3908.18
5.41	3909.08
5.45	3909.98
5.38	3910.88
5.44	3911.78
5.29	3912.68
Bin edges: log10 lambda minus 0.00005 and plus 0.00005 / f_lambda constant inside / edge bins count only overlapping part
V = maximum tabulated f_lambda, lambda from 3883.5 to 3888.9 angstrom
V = 3.65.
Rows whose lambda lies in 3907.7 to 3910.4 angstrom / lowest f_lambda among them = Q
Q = 5.28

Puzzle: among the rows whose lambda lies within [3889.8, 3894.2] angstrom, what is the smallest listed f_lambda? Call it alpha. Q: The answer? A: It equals 2.82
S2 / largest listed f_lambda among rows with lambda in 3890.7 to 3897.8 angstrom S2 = 4.5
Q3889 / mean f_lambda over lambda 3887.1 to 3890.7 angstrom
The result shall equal 3.03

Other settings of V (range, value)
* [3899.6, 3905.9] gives 5.25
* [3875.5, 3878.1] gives 4.56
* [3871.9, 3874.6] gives 4.27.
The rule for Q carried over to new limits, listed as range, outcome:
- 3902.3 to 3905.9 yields 4.59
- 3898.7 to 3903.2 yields 4.64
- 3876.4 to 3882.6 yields 3.83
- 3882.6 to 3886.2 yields 3.05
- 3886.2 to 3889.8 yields 2.89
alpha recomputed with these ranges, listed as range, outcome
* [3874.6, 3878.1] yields 4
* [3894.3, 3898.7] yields 4.25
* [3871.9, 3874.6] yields 3.92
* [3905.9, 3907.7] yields 4.89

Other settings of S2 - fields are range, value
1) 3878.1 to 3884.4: 4.28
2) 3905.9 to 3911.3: 5.45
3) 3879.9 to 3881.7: 4.04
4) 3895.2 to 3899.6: 4.65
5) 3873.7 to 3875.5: 4.48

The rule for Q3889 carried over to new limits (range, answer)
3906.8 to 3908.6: 5.23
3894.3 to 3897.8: 4.36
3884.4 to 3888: 3.11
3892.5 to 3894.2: 3.86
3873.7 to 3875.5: 4.3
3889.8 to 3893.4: 3.29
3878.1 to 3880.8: 4.14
